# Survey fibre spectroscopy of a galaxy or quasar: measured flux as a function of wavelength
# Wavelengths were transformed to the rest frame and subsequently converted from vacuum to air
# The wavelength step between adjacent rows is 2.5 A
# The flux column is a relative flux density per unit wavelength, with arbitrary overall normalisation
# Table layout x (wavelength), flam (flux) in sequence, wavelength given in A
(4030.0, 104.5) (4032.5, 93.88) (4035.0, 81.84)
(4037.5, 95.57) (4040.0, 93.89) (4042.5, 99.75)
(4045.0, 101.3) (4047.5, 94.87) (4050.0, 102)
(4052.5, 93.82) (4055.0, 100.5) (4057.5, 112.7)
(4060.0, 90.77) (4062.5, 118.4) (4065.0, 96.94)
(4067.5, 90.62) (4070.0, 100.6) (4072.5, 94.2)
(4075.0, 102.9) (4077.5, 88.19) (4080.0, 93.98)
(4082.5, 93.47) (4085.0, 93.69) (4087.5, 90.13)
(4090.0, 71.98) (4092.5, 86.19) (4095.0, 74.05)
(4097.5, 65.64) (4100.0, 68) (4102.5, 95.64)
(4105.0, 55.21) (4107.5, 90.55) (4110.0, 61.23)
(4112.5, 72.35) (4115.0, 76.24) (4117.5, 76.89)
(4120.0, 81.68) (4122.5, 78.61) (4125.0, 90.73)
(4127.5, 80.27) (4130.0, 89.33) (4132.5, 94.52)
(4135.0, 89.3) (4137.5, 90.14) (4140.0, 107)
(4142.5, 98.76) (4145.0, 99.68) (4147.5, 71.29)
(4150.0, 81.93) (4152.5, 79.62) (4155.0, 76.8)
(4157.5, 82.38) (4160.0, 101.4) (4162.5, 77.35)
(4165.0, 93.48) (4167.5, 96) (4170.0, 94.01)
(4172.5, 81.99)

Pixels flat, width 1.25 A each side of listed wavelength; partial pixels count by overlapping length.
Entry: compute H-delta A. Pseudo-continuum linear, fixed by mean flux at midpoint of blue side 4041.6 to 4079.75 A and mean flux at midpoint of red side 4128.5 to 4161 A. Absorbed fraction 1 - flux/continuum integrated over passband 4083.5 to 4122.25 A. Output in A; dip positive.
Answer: 6.9 A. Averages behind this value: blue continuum 99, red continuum 89.2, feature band 77.4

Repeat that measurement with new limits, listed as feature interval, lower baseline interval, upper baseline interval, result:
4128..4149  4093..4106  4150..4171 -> -2.5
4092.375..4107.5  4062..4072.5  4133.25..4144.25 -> 3.6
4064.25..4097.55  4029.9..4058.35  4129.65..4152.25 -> 1.9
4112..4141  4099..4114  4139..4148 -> 0.0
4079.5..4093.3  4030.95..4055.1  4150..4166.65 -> 0.6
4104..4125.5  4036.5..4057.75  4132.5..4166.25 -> 3.8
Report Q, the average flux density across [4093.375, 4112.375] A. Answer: 73.1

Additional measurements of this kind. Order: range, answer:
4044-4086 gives 98.2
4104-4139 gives 80.9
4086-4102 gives 77.2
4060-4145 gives 86.8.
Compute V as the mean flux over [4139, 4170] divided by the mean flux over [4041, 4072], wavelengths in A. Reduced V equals 0.9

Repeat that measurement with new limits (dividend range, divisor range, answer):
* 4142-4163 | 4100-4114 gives 1.15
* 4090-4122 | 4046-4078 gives 0.76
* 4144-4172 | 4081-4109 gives 1.08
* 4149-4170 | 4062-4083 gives 0.89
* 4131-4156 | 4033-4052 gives 0.93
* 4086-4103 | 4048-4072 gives 0.78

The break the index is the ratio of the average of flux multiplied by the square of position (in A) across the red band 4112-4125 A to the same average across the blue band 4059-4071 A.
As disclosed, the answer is 0.81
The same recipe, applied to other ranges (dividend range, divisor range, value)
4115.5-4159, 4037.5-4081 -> 0.91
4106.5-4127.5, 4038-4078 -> 0.82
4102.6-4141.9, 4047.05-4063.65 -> 0.84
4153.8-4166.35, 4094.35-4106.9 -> 1.23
